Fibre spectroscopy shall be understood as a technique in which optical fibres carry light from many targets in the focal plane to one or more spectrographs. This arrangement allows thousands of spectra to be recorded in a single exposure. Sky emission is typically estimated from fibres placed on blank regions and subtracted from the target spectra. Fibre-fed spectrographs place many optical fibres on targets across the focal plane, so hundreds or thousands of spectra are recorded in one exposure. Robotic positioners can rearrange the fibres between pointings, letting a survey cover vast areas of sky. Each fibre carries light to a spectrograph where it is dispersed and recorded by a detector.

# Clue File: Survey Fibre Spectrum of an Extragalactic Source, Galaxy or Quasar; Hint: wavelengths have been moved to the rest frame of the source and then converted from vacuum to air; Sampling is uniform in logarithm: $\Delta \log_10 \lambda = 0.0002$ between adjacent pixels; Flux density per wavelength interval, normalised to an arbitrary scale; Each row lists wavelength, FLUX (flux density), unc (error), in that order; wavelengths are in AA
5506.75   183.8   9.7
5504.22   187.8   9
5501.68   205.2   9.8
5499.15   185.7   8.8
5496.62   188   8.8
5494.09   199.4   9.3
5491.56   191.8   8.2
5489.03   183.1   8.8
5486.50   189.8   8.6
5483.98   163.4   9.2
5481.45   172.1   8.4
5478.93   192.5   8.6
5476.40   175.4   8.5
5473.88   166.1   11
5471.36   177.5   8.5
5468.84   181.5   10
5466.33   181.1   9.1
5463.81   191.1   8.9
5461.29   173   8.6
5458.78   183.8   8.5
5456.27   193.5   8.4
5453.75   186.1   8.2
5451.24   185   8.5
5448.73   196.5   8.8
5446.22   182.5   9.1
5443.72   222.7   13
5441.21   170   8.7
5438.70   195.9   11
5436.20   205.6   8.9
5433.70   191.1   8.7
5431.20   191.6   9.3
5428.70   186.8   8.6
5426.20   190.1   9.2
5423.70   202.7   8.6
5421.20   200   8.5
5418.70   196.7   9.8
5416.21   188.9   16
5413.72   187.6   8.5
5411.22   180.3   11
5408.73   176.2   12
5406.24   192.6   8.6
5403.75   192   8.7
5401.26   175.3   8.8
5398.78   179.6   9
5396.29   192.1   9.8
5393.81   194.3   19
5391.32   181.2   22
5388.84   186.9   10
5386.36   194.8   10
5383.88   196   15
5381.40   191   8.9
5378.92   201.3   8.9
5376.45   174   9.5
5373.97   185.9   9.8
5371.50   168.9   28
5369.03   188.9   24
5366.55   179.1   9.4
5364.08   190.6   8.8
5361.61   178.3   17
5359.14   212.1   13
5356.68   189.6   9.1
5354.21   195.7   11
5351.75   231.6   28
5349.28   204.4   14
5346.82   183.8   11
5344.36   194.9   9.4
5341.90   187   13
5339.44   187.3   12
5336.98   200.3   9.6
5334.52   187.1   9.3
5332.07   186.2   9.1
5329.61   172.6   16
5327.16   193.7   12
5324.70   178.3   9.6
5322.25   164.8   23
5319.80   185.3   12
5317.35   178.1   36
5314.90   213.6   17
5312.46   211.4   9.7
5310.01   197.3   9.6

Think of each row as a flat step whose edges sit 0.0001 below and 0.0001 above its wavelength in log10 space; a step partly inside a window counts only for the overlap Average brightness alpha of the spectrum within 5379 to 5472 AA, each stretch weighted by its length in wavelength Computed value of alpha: 189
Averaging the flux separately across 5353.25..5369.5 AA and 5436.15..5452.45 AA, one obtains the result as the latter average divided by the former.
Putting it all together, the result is 1.01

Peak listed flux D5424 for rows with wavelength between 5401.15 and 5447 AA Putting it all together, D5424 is 222.7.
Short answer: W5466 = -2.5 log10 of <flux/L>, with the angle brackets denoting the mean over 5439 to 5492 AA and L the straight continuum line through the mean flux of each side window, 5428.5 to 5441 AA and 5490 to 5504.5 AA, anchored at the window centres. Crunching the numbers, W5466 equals 0.05 mag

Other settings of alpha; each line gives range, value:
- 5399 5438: 190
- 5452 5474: 182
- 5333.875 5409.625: 190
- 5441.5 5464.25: 190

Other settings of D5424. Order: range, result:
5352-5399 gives 212.1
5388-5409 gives 194.3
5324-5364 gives 231.6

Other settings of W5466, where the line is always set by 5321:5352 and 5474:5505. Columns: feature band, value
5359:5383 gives 0.01 mag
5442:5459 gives -0.04 mag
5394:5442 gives -0.01 mag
